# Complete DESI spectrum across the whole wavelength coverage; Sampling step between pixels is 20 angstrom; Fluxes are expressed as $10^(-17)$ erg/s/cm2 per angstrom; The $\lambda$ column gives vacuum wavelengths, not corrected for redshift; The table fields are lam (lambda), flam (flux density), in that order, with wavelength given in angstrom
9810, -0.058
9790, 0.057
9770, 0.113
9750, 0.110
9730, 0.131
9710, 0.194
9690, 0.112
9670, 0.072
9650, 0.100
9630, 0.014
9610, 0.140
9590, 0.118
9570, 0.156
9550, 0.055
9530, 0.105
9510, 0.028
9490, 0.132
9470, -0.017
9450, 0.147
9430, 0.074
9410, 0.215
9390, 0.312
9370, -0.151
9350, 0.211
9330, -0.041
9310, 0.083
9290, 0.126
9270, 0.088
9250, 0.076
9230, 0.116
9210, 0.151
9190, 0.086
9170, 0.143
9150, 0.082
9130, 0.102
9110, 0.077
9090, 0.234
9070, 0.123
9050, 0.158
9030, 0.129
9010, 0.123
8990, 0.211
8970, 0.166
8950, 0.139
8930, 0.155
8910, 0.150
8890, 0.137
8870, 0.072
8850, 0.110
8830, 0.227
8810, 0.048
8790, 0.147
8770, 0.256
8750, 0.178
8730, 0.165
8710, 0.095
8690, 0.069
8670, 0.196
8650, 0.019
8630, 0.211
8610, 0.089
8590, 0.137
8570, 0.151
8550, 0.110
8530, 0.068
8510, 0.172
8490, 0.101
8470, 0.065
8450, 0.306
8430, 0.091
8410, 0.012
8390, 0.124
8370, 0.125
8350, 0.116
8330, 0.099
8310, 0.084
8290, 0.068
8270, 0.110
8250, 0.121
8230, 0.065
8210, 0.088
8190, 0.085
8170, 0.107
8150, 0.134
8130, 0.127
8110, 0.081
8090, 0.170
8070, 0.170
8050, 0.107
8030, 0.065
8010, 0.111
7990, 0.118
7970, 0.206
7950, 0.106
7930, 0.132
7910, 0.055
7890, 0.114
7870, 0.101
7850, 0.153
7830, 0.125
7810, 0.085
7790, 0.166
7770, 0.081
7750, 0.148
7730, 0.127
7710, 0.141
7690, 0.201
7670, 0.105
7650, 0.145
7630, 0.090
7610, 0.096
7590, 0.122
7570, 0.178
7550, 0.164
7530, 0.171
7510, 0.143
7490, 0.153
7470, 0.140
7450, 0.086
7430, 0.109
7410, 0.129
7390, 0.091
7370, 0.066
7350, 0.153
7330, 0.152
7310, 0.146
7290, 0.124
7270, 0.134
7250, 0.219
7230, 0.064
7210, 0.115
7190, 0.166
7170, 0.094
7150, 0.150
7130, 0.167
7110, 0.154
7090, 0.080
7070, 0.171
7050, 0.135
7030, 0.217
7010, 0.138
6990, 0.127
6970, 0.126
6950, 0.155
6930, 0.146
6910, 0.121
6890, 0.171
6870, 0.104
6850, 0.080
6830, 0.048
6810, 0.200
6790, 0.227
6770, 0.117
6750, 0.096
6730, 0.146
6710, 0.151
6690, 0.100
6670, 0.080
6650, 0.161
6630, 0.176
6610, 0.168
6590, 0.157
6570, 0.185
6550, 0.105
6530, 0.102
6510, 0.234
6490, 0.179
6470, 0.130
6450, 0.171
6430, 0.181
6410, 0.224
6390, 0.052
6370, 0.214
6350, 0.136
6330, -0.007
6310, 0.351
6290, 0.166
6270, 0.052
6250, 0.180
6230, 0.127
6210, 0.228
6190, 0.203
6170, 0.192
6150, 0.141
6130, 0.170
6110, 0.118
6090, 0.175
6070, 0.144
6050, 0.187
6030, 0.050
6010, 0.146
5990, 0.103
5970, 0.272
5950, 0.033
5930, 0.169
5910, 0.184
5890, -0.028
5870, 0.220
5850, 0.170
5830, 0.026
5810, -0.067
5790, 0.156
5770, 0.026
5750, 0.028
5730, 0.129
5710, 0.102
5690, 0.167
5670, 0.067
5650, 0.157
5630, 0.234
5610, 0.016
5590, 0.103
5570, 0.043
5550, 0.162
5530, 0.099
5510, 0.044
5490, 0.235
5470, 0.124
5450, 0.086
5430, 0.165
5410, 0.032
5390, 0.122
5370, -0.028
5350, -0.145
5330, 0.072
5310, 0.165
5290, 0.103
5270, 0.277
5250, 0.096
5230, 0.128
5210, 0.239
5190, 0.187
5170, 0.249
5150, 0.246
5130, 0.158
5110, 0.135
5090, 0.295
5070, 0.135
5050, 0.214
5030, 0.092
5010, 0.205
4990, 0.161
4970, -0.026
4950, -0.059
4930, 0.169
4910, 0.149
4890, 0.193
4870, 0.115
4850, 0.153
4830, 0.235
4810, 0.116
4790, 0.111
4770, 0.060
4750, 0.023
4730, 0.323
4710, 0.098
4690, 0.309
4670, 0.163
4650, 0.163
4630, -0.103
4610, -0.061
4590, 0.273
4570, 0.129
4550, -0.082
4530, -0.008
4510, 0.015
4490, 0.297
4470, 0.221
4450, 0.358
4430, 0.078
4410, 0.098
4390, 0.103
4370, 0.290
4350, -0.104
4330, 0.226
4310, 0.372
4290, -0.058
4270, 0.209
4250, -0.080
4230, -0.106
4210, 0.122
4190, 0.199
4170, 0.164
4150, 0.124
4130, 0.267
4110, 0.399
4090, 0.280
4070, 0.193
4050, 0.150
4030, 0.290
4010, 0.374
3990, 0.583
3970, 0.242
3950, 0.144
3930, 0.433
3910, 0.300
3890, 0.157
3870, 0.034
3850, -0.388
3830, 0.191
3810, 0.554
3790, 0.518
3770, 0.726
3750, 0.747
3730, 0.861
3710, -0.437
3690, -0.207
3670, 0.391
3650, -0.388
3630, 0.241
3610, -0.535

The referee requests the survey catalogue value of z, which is 1.265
